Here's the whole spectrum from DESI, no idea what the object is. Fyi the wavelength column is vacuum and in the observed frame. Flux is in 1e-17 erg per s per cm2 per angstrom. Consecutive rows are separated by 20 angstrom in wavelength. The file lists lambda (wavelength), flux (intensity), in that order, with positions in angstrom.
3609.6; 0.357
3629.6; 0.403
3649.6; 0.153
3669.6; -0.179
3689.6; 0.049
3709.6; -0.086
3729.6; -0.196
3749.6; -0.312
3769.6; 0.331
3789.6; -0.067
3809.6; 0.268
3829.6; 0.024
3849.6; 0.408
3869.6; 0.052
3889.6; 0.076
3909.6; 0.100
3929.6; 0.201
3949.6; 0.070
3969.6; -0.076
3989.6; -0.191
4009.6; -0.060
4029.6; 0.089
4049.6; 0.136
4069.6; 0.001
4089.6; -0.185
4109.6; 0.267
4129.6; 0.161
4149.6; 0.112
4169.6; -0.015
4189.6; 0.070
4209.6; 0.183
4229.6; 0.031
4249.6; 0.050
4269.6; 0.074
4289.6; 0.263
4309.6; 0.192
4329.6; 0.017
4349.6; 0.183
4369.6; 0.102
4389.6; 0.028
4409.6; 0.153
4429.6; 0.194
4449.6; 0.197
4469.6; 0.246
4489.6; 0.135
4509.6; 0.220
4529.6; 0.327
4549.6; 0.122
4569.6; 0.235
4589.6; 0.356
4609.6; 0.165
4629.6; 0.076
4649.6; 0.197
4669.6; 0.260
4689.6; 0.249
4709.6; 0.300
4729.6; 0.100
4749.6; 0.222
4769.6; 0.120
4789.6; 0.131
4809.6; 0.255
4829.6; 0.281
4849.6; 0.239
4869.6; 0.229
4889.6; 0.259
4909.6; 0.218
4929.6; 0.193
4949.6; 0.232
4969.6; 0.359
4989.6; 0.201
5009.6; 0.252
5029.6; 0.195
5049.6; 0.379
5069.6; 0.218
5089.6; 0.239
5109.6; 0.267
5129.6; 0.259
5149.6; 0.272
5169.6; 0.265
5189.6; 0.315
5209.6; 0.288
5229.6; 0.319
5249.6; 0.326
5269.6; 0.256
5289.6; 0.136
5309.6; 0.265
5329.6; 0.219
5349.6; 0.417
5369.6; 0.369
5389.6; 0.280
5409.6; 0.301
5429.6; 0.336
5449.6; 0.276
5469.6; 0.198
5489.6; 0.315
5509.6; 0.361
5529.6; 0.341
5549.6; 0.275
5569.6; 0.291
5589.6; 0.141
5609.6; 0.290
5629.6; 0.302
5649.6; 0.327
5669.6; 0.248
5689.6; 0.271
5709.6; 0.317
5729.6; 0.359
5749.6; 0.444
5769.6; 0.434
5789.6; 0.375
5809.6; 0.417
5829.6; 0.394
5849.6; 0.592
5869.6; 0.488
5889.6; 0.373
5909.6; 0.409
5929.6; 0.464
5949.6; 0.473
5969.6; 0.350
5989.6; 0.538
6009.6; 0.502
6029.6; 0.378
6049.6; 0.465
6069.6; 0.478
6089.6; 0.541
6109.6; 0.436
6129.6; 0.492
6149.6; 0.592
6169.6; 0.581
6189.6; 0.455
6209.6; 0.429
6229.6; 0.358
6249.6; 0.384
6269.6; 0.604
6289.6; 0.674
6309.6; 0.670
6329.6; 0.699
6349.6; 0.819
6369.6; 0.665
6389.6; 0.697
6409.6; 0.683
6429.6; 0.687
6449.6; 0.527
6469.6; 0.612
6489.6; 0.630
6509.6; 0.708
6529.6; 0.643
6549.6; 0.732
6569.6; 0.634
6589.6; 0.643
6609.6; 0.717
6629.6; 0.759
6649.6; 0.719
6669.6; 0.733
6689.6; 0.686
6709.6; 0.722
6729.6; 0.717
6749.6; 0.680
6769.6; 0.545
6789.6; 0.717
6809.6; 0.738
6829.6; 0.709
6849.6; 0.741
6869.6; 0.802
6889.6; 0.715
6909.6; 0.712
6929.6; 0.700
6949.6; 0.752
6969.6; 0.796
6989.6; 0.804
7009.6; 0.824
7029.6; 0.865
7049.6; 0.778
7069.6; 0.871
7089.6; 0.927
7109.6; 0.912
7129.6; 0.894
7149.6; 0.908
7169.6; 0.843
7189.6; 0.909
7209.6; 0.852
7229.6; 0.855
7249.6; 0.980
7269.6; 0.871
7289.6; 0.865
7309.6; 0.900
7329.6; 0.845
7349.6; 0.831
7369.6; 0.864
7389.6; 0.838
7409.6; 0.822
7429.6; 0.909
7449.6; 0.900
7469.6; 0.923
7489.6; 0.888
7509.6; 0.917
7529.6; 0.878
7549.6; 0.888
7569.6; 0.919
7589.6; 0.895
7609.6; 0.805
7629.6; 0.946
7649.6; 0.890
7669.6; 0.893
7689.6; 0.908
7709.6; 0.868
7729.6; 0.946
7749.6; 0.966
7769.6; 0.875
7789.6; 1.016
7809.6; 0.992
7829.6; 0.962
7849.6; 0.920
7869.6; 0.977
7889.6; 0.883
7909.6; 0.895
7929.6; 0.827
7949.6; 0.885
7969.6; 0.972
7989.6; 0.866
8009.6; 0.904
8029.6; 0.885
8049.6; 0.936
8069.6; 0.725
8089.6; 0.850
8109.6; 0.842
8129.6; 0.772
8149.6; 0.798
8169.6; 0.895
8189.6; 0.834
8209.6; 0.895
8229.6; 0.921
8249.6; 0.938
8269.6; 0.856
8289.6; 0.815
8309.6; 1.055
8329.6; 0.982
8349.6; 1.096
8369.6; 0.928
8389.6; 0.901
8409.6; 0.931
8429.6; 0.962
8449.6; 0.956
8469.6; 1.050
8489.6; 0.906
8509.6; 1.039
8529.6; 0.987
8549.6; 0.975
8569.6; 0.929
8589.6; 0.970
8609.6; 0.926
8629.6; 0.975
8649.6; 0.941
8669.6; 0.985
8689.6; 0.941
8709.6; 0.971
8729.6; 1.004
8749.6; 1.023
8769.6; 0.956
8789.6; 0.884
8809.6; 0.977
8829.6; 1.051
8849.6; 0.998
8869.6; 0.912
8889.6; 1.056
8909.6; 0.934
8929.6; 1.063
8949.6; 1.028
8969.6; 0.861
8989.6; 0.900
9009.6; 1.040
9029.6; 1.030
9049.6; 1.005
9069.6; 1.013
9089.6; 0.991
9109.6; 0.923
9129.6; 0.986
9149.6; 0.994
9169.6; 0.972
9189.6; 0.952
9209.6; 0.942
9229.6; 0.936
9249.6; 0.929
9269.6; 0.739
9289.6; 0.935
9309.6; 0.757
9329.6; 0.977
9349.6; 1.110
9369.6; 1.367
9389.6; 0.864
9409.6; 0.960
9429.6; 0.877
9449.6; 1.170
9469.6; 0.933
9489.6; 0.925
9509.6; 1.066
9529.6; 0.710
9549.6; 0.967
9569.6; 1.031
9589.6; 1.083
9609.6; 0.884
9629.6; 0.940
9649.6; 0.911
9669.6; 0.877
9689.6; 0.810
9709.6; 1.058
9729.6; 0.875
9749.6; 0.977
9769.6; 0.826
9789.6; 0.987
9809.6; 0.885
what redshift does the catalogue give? 0.57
